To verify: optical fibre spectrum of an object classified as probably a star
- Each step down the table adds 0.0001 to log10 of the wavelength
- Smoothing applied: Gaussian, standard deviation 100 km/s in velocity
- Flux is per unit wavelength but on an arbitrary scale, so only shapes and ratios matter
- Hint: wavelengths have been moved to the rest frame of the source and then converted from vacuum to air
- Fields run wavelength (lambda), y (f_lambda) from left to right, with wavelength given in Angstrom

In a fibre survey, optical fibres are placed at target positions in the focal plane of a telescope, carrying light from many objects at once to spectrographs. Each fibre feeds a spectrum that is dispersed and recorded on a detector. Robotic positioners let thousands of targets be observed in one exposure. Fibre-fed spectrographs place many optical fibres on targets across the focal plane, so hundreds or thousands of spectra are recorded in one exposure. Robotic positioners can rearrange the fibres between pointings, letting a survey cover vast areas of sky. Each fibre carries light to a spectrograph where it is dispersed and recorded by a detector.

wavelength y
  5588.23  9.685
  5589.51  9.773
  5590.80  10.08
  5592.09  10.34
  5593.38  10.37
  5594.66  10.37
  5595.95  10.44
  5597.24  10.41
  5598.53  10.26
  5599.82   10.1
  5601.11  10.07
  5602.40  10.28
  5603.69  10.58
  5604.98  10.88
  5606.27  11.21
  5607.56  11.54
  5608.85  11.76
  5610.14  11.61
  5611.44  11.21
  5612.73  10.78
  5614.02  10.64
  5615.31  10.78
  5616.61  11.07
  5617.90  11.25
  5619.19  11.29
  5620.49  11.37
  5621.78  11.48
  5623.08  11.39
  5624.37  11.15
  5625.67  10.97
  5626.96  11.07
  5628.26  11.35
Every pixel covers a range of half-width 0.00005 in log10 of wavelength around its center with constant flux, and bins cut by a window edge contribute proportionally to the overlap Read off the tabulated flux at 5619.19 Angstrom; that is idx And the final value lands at 11.29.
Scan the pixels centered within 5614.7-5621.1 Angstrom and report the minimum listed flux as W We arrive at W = 10.78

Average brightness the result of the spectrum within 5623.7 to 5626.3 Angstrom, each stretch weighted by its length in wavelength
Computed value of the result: 11.1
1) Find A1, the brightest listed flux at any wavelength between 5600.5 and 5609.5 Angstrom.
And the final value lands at 11.76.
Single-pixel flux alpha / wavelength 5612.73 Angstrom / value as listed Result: 10.78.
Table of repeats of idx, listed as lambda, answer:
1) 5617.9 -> 11.25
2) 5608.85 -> 11.76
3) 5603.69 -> 10.58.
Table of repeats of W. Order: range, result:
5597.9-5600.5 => 10.1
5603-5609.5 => 10.58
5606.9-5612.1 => 11.21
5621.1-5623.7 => 11.39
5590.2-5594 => 10.08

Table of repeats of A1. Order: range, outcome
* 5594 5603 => 10.44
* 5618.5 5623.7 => 11.48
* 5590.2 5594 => 10.37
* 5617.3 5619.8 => 11.29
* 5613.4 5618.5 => 11.25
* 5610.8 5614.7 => 11.21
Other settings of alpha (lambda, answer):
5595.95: 10.44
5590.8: 10.08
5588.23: 9.685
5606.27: 11.21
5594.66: 10.37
